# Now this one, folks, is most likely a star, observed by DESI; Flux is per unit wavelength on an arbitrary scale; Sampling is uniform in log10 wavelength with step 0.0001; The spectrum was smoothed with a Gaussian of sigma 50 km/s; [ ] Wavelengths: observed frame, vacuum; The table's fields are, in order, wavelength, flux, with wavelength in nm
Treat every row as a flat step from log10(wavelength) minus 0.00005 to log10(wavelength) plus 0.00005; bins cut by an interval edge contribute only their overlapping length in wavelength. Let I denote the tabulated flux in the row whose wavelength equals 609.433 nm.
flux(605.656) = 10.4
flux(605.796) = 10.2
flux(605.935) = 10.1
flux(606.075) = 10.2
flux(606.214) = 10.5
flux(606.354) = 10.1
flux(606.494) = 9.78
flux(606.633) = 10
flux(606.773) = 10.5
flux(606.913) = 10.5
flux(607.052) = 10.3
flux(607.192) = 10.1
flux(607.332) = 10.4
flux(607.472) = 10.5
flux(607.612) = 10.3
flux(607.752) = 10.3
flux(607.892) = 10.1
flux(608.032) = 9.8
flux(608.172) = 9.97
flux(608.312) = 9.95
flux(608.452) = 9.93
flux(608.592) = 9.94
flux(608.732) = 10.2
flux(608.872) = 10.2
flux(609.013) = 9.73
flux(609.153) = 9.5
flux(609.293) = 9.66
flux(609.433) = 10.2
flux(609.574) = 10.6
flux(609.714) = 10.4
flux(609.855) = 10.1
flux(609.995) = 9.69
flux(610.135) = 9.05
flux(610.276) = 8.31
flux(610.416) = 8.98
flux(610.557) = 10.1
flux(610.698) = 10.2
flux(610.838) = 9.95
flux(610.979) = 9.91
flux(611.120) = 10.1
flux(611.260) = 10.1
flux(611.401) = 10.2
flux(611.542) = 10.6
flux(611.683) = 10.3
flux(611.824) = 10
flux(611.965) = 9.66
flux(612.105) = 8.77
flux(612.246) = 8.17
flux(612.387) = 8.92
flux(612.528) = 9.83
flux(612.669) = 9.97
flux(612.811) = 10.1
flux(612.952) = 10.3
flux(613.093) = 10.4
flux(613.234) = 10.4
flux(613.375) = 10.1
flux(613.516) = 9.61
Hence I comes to 10.2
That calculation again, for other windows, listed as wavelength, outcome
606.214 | 10.5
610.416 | 8.98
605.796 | 10.2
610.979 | 9.91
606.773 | 10.5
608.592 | 9.94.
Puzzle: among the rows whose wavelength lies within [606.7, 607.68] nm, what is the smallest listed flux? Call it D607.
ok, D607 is 10.1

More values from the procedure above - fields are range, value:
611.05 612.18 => 8.77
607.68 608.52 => 9.8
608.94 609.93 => 9.5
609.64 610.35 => 8.31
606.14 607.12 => 9.78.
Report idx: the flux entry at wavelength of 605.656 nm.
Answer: 10.4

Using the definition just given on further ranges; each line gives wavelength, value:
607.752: 10.3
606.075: 10.2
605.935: 10.1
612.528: 9.83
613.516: 9.61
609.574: 10.6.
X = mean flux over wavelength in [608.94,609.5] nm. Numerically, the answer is 9.77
